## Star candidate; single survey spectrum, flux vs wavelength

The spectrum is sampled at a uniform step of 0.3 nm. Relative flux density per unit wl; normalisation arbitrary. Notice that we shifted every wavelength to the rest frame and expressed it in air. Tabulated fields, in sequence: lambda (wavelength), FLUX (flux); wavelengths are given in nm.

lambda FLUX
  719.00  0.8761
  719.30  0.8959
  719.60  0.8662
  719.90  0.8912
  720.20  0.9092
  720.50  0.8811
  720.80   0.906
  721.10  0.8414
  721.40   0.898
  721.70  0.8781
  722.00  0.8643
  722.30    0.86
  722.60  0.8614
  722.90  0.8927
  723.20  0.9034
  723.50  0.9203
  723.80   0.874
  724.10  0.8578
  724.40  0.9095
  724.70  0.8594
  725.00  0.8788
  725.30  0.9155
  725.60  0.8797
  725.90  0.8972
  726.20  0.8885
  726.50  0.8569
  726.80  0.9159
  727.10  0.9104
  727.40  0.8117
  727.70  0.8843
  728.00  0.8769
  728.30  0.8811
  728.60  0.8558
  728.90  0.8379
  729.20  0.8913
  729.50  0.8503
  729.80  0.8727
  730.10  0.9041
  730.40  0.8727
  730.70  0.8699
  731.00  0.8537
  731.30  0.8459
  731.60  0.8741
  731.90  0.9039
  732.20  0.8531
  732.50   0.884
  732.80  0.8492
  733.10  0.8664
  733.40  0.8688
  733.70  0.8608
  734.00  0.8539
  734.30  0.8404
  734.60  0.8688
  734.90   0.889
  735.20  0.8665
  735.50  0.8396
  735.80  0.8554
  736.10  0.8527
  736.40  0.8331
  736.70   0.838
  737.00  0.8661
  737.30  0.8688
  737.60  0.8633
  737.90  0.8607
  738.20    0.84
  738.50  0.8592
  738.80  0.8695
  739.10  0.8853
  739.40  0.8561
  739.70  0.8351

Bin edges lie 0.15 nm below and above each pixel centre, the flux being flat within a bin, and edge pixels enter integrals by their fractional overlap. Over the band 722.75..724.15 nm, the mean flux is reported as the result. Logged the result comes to 0.892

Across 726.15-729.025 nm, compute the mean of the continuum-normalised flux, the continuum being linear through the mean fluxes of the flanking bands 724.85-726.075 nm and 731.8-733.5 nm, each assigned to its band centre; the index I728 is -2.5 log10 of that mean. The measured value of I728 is 0.02 mag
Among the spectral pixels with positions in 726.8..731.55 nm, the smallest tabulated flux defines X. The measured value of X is 0.8117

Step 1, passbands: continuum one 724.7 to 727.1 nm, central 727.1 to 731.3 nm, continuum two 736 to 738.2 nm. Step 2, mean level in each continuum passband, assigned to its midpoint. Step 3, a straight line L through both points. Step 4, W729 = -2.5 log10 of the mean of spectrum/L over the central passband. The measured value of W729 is 0.01 mag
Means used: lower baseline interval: 0.89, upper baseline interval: 0.854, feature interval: 0.867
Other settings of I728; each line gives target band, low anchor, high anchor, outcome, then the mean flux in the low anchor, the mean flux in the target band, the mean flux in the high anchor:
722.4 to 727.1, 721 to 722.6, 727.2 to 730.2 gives -0.02 mag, 0.869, 0.888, 0.867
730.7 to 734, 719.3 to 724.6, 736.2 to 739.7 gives 0.00 mag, 0.883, 0.866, 0.857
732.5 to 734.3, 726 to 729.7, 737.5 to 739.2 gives 0.01 mag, 0.872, 0.86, 0.862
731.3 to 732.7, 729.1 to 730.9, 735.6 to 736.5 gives -0.01 mag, 0.876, 0.874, 0.847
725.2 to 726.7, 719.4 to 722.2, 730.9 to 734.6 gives -0.02 mag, 0.882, 0.888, 0.863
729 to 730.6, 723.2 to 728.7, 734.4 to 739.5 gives 0.00 mag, 0.883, 0.877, 0.859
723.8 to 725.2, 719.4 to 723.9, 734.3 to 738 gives 0.00 mag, 0.883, 0.878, 0.858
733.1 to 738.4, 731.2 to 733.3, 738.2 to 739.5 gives 0.01 mag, 0.869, 0.857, 0.865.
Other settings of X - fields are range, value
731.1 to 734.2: 0.8459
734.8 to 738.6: 0.8331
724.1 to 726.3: 0.8578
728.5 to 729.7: 0.8379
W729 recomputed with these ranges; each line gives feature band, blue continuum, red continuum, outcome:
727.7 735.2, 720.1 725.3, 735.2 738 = -0.004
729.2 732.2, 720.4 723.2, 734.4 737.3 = -0.009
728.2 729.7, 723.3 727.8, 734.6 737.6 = 0.016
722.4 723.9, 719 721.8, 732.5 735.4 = -0.012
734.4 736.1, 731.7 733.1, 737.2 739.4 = 0.007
